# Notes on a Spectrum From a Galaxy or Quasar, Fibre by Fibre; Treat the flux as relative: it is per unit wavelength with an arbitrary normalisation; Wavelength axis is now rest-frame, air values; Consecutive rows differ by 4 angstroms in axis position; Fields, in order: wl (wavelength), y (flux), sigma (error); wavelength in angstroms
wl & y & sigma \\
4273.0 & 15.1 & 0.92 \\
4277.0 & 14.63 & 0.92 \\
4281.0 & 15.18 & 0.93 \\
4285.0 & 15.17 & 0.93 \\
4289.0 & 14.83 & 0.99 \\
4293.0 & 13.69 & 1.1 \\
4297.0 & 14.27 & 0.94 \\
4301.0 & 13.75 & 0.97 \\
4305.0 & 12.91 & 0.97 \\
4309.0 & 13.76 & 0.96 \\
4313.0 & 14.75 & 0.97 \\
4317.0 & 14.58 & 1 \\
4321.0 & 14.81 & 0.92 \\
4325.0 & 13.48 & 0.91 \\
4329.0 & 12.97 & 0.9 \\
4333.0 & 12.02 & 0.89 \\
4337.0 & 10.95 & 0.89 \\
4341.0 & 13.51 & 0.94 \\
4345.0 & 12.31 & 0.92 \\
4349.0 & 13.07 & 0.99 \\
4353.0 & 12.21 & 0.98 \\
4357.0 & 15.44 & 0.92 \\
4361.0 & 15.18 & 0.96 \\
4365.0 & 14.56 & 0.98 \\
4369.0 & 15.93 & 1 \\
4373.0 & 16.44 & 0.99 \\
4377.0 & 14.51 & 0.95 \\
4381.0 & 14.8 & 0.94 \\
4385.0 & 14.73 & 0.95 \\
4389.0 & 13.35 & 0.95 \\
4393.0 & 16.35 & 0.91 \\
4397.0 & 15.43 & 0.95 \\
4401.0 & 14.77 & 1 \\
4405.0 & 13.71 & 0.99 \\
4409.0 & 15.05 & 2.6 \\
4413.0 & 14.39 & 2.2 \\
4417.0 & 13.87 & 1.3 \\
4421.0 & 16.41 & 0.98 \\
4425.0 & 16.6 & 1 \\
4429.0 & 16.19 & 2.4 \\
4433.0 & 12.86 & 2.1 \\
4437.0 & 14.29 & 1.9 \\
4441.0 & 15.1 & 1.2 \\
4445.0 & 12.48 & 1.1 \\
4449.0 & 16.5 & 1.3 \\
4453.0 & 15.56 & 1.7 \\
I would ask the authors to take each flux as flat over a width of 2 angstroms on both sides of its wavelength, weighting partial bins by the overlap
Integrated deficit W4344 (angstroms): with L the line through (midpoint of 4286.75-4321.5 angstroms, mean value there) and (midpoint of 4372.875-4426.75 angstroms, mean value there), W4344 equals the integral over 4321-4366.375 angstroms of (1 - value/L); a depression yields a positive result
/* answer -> 3.7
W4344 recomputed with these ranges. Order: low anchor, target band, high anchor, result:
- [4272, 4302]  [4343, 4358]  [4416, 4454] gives 1.7 angstroms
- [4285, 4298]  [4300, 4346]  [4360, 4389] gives 4.1 angstroms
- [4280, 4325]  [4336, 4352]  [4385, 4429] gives 2.2 angstroms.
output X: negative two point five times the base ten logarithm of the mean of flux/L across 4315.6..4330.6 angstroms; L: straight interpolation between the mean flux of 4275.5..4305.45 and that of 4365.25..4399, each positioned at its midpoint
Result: 0.05 mag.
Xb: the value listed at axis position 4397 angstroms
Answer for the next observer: 15.43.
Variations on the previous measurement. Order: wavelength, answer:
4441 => 15.1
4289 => 14.83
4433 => 12.86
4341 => 13.51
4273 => 15.1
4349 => 13.07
